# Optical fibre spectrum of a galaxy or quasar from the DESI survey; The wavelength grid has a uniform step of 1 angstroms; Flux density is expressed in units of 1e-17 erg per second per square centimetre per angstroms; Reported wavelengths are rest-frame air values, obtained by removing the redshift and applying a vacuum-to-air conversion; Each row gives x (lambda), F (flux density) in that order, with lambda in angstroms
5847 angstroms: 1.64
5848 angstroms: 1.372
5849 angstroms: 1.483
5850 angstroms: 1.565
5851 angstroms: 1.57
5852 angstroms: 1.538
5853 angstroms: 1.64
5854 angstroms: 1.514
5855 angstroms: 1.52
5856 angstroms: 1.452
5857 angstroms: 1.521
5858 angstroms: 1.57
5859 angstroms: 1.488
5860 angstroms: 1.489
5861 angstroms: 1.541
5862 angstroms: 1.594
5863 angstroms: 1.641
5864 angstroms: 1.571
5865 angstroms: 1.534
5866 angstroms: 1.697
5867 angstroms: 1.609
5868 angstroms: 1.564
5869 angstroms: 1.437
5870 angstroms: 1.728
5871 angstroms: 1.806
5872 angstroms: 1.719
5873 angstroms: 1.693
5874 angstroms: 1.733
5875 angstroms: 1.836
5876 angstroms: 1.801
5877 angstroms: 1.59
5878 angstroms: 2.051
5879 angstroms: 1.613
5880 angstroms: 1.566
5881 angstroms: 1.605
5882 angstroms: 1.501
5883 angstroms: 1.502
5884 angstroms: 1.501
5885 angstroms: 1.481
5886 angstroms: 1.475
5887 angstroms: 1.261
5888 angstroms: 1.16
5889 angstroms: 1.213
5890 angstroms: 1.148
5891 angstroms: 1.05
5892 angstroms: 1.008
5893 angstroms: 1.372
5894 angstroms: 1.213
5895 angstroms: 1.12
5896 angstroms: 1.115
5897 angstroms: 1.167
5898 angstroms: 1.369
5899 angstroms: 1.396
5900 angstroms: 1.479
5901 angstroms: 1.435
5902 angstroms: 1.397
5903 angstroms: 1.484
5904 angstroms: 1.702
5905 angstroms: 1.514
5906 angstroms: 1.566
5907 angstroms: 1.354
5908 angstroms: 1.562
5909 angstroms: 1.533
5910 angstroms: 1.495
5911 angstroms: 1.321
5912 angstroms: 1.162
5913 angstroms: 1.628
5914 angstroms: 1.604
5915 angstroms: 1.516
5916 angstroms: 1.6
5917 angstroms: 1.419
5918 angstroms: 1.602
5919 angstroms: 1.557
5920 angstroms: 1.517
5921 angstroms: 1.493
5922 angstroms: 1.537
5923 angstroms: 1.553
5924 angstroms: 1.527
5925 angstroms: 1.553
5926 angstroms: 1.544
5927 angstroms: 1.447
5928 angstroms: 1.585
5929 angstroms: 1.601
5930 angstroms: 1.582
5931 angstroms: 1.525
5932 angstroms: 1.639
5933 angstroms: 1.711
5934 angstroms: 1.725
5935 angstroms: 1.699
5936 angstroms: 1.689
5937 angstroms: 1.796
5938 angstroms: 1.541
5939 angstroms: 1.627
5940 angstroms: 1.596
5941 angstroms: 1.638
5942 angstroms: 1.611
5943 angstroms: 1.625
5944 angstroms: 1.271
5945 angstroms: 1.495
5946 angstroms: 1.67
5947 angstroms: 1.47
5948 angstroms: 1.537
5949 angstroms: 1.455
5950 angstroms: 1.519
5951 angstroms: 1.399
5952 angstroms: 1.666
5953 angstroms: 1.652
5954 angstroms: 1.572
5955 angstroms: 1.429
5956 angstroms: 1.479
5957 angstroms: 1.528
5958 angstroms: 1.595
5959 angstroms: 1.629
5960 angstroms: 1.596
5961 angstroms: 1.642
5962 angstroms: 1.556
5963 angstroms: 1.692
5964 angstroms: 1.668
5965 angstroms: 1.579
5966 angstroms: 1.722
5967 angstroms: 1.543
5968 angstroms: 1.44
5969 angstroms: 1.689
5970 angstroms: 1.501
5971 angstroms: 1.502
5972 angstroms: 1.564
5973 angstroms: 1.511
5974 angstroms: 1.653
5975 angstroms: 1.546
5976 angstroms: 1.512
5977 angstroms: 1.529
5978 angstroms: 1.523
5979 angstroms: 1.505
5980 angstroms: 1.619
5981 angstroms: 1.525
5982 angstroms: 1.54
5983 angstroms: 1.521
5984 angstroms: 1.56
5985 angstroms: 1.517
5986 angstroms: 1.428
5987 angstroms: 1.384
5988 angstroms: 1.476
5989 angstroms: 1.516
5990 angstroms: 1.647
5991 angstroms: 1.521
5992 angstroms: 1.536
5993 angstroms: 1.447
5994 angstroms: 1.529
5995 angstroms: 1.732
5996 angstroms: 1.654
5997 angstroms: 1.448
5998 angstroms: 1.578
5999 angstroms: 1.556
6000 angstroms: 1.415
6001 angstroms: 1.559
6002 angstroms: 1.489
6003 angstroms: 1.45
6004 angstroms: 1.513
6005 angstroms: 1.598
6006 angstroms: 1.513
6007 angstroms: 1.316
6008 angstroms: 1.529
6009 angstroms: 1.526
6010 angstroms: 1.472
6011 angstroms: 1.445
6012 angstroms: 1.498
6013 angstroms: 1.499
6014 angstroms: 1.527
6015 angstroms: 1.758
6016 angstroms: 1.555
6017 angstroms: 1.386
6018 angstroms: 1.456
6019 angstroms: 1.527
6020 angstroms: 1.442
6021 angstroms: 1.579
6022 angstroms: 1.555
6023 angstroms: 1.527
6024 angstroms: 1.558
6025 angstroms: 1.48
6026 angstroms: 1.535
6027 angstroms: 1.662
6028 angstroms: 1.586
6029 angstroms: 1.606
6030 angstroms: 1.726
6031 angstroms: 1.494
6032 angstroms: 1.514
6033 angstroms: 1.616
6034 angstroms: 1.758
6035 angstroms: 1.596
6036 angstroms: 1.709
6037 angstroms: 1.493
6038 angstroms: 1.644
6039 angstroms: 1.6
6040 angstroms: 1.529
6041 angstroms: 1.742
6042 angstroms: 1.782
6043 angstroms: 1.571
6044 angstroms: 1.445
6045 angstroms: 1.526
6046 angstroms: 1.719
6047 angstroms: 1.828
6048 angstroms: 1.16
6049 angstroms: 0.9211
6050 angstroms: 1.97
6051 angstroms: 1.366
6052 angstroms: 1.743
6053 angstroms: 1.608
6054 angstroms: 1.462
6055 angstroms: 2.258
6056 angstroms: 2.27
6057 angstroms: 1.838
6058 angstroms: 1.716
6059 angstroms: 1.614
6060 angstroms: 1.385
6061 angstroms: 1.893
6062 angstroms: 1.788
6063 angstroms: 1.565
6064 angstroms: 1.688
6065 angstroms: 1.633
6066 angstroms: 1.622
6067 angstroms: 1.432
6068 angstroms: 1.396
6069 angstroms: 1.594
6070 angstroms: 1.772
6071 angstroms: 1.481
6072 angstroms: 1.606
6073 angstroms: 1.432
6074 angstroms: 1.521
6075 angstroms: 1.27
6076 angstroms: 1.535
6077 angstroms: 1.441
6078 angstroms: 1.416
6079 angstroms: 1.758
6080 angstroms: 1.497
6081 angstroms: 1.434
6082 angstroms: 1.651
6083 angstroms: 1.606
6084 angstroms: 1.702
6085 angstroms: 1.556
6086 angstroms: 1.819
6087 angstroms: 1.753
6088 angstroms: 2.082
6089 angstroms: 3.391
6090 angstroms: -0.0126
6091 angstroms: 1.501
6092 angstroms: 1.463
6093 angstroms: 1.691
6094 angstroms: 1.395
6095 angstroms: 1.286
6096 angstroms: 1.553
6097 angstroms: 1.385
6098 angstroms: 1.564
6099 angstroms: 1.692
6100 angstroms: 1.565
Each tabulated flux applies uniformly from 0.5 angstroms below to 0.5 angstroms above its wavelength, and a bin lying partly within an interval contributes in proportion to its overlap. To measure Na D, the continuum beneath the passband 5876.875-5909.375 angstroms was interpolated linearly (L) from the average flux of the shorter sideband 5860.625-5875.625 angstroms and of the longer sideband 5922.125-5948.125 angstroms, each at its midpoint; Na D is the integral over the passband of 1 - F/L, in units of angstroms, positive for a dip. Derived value 4.4 angstroms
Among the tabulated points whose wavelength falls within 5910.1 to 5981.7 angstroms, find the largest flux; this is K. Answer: 1.796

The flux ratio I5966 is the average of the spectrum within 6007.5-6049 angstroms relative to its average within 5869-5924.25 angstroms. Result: 1.1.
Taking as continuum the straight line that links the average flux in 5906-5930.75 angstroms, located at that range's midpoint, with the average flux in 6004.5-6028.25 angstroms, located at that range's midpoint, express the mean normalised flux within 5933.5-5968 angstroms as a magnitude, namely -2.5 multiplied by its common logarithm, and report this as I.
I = -0.05 mag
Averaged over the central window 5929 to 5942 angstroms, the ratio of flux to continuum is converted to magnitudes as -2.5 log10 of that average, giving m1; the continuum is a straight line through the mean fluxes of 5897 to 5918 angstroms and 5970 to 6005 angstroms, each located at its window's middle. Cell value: -0.105 mag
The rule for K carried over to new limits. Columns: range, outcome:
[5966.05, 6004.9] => 1.732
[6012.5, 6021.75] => 1.758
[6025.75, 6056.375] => 2.27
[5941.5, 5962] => 1.67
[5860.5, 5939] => 2.051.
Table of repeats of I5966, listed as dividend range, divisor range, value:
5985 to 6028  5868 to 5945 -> 1.01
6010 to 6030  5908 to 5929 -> 1.02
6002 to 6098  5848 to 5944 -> 1.04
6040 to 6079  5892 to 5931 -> 1.10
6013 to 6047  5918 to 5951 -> 1.01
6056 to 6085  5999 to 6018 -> 1.06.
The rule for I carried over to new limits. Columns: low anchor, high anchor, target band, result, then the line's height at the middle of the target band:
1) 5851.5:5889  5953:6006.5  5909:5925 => 0.042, 1.56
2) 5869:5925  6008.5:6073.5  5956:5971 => -0.041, 1.53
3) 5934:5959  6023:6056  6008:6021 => 0.061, 1.6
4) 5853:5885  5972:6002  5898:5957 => 0.024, 1.57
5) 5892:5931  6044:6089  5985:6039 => 0.025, 1.58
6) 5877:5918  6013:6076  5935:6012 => -0.026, 1.51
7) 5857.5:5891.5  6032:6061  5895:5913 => 0.113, 1.57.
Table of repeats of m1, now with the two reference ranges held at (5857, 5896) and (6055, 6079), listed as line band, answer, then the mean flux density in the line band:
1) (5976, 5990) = 0.04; 1.52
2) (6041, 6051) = 0.04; 1.55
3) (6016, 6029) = 0.05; 1.53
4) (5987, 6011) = 0.04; 1.52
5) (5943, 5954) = 0.02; 1.52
